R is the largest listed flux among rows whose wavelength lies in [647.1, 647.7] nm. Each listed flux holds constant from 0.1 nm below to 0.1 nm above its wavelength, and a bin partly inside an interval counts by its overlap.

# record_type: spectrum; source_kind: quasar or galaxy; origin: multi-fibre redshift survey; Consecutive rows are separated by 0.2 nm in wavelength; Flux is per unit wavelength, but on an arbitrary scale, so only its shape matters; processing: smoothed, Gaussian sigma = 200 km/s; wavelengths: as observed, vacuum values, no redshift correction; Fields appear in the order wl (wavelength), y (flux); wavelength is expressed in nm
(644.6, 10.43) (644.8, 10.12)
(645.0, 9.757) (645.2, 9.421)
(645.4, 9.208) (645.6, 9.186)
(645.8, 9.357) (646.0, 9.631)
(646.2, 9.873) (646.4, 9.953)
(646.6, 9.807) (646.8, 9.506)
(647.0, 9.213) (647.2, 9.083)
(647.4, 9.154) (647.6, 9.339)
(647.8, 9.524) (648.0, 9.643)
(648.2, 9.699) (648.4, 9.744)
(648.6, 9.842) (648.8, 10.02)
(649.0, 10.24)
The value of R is 9.339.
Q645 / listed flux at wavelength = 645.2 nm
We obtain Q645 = 9.421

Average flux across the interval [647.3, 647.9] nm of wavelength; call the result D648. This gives 9.34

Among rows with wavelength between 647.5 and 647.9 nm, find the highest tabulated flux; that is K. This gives 9.524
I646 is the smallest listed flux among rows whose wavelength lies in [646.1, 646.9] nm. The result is 9.506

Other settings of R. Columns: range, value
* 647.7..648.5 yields 9.744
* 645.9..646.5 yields 9.953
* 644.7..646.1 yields 10.12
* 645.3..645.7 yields 9.208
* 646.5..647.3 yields 9.807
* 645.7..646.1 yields 9.631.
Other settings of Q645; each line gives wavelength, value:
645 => 9.757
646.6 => 9.807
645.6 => 9.186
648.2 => 9.699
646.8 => 9.506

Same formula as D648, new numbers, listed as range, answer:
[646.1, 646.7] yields 9.88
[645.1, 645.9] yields 9.29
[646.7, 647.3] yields 9.27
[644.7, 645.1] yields 9.94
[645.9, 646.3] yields 9.75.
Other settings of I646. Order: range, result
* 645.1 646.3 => 9.186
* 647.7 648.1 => 9.524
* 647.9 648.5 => 9.643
